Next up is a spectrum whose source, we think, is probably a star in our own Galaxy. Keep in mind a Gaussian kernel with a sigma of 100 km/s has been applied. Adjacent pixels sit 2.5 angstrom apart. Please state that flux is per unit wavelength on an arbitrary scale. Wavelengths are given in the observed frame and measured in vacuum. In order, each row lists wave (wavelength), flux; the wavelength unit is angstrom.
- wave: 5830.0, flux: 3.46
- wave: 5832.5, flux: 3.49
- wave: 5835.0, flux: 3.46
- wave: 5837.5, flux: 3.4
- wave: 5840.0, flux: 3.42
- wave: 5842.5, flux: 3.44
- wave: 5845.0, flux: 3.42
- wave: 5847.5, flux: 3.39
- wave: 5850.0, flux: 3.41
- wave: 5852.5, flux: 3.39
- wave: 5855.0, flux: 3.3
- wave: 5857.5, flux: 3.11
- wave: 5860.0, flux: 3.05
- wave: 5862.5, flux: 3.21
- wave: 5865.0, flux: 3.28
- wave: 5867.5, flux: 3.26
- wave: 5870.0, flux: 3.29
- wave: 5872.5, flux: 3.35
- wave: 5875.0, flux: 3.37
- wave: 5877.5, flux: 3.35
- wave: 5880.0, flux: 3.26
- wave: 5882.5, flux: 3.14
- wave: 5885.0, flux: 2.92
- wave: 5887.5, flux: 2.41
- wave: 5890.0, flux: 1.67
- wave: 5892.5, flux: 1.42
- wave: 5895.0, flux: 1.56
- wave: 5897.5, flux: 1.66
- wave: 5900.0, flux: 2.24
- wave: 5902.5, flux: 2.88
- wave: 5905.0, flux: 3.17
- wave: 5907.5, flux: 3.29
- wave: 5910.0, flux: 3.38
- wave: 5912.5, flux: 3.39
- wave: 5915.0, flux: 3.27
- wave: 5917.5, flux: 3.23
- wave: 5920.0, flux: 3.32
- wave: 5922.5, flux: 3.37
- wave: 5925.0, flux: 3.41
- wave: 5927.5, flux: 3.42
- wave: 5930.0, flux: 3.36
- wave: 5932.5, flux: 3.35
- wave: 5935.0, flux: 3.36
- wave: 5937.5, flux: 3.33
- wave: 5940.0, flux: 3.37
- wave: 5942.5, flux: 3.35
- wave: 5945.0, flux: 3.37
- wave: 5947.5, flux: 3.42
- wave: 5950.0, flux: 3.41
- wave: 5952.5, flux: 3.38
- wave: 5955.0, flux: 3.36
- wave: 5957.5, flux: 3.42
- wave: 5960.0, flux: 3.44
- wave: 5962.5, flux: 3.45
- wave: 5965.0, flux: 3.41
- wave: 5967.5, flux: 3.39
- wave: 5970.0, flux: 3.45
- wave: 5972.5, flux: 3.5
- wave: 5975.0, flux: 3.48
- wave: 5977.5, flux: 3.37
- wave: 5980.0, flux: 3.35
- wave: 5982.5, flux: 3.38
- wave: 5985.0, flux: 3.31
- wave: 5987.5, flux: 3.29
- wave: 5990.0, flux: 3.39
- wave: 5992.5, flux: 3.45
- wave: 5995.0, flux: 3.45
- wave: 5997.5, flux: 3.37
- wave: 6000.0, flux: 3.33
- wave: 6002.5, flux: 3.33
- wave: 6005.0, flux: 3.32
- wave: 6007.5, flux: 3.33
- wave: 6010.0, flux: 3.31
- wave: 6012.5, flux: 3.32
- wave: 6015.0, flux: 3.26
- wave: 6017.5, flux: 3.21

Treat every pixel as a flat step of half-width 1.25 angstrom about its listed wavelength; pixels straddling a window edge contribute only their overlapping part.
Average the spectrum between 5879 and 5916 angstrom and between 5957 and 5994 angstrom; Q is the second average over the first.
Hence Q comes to 1.29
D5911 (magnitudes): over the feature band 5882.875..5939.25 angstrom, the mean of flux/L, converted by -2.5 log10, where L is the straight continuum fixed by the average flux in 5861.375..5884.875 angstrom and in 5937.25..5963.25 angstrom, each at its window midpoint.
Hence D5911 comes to 0.154 mag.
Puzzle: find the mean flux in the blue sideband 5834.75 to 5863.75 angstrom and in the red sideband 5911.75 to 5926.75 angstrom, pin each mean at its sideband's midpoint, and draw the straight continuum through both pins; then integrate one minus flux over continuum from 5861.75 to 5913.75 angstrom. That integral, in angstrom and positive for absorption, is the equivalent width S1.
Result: 7.82 angstrom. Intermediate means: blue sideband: 3.33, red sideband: 3.33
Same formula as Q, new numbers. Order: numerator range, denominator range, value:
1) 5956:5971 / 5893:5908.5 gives 1.43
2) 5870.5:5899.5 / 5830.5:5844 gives 0.75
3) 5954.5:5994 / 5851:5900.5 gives 1.21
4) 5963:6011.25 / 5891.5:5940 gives 1.13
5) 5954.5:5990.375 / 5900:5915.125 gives 1.08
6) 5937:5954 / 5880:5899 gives 1.54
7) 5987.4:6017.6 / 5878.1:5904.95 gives 1.40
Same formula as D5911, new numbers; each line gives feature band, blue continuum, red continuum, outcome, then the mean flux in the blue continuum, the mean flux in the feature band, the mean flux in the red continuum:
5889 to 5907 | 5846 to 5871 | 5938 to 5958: 0.48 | 3.27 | 2.14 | 3.38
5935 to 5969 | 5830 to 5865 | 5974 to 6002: -0.01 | 3.35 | 3.39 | 3.38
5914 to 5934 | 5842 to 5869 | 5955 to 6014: 0.00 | 3.29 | 3.34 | 3.38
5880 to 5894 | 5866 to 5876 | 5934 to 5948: 0.36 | 3.32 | 2.38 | 3.36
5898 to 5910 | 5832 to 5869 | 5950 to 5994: 0.17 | 3.33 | 2.87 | 3.4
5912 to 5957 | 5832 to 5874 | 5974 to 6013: 0.00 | 3.33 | 3.36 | 3.36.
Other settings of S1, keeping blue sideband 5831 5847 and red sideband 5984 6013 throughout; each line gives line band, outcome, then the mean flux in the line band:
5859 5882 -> 1.0 angstrom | 3.27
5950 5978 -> -0.4 angstrom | 3.42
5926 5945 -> 0.1 angstrom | 3.36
